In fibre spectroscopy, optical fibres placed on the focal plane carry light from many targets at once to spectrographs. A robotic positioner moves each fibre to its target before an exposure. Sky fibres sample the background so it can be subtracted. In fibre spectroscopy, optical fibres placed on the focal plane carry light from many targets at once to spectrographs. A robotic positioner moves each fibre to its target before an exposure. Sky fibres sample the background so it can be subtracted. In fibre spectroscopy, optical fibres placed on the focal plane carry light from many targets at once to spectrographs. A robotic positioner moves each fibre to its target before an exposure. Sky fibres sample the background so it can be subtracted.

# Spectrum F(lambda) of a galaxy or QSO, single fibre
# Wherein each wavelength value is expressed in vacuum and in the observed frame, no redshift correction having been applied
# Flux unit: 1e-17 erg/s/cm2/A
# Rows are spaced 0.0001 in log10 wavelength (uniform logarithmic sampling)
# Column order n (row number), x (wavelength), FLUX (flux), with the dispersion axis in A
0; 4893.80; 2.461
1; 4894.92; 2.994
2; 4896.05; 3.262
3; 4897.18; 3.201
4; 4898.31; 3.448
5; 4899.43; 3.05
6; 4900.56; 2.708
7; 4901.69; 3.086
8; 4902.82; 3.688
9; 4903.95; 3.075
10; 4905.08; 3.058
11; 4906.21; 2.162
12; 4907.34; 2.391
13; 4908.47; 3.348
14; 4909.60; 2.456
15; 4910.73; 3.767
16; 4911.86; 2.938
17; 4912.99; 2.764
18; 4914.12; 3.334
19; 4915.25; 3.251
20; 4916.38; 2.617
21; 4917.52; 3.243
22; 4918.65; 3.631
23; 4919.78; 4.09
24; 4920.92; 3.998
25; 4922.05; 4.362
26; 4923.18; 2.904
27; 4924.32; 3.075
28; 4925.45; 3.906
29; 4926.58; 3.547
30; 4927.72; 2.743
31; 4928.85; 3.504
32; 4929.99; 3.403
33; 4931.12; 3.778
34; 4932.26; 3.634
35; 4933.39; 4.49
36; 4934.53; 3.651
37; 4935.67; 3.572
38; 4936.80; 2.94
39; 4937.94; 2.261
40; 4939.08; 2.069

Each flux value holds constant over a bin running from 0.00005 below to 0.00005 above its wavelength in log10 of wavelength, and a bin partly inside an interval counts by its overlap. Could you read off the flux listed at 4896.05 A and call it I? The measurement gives 3.262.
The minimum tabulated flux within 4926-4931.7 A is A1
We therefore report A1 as 2.743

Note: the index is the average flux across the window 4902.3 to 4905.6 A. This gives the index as 3.27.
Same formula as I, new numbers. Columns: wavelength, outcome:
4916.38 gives 2.617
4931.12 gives 3.778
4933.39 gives 4.49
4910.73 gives 3.767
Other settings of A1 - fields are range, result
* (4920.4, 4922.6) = 3.998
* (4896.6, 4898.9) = 3.201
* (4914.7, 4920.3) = 2.617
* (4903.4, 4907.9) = 2.162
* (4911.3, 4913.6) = 2.764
